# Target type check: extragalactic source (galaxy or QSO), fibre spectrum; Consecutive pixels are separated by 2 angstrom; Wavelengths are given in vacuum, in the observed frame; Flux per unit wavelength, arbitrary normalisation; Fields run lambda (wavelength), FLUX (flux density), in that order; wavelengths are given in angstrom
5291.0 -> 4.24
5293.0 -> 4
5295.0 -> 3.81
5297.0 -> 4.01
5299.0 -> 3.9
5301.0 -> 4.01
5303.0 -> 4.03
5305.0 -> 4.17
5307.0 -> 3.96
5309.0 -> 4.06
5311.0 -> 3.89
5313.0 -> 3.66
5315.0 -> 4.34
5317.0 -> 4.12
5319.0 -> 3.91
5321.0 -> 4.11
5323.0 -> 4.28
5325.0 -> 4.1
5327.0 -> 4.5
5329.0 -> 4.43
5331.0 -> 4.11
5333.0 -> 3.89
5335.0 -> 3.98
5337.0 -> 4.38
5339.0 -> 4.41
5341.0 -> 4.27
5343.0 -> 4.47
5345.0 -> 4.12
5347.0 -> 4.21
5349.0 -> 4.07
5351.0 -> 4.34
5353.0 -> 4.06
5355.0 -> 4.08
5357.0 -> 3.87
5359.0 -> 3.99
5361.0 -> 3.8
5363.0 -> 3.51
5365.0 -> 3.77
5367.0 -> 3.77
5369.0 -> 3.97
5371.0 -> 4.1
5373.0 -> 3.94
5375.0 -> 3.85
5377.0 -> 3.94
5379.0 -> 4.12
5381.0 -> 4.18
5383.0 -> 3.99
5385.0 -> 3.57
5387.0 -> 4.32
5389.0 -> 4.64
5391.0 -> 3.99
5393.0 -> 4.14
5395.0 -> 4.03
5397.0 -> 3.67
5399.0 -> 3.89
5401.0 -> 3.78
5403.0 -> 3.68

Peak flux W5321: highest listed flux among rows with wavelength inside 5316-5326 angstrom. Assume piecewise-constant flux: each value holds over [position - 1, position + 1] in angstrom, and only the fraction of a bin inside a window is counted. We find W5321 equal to 4.28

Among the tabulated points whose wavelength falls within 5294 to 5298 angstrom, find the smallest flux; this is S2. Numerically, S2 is 3.81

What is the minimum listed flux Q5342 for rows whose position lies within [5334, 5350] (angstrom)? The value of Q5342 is 3.98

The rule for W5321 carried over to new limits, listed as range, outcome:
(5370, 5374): 4.1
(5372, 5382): 4.18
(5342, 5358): 4.47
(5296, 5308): 4.17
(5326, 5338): 4.5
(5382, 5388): 4.32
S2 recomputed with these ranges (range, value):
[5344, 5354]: 4.06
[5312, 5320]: 3.66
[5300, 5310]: 3.96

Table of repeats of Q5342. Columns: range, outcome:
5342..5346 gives 4.12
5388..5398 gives 3.67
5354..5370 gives 3.51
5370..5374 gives 3.94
